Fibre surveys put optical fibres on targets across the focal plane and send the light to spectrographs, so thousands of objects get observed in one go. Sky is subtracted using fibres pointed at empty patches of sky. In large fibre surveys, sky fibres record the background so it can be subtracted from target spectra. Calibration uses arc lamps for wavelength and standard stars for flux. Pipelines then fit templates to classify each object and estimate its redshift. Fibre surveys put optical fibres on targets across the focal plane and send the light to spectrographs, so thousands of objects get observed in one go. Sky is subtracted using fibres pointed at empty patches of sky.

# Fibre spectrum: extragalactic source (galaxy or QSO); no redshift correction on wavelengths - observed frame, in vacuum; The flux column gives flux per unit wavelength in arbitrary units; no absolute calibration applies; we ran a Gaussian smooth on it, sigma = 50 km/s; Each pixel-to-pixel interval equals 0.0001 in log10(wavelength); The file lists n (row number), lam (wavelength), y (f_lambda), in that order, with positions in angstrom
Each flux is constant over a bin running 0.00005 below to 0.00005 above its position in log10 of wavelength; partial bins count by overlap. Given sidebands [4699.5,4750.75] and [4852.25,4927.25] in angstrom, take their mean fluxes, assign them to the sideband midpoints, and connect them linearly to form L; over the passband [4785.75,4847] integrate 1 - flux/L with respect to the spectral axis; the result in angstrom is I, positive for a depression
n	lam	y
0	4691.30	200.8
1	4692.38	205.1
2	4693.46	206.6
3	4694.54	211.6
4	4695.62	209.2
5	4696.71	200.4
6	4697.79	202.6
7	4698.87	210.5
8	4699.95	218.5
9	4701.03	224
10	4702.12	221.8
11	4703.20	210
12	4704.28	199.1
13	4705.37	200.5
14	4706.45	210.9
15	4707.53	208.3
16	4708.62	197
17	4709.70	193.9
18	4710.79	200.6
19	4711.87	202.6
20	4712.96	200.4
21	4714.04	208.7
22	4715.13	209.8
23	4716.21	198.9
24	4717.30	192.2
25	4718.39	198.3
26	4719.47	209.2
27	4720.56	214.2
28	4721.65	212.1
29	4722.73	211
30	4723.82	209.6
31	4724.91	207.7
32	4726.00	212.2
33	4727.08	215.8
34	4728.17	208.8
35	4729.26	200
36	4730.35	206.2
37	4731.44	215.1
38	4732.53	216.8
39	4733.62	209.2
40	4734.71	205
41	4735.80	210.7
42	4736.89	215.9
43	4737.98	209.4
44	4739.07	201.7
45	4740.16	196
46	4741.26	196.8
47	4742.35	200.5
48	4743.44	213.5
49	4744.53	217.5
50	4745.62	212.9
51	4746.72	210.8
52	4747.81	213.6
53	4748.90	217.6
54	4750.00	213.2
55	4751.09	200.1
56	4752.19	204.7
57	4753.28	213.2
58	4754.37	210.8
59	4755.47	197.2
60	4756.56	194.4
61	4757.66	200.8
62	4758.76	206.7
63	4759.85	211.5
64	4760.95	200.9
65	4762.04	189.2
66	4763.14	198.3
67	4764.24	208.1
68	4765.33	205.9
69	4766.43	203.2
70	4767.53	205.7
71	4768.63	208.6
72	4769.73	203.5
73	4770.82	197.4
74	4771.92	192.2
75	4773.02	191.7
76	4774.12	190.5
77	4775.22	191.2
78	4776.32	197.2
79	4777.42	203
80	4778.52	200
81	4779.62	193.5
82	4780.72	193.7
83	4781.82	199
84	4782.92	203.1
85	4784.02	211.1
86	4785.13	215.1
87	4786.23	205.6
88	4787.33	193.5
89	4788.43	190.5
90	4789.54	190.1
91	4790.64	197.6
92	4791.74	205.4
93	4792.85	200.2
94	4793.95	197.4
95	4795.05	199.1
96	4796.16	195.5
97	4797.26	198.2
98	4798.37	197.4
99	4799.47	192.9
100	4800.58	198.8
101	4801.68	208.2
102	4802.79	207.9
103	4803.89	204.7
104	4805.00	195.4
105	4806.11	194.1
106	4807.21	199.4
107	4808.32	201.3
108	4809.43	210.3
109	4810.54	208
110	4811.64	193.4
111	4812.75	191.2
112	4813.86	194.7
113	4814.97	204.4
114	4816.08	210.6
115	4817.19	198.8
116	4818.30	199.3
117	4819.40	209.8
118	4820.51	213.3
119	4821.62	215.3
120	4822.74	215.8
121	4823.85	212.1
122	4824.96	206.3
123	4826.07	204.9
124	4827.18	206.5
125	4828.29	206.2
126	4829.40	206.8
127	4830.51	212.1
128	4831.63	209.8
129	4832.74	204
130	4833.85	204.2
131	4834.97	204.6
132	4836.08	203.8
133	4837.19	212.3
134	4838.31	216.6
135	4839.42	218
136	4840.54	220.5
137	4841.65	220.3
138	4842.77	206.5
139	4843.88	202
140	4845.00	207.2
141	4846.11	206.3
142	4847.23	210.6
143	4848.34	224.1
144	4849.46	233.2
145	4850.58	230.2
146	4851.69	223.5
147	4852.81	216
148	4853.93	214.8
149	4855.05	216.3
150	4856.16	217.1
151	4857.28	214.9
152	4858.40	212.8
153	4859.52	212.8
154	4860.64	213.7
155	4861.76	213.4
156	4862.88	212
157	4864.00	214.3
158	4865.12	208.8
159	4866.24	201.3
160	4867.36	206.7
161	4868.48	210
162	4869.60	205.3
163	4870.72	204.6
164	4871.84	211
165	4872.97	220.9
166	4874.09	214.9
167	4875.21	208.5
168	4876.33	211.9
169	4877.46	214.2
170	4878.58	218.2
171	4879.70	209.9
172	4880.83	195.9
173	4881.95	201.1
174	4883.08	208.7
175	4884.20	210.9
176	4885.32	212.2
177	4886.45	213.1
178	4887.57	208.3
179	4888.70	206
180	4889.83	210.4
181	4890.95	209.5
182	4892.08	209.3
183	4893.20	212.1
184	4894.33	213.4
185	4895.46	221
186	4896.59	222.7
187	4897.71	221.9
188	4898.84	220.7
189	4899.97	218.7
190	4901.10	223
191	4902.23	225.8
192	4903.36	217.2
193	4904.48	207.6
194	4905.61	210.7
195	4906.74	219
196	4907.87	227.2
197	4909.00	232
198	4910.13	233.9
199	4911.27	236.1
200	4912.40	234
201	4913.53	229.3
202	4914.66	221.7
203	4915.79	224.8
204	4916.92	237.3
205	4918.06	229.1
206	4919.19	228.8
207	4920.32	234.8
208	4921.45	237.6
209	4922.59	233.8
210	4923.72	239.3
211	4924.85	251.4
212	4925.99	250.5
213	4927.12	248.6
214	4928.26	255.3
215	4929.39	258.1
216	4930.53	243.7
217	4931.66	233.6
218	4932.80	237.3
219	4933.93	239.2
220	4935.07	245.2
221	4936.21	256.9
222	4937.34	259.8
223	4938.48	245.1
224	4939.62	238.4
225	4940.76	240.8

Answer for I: 2.8 angstrom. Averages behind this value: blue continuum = 208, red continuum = 219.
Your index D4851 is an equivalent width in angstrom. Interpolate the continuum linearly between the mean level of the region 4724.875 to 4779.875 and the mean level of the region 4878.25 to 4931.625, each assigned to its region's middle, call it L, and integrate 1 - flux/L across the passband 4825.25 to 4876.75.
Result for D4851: 1.3 angstrom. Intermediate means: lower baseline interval 205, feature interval 212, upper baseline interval 224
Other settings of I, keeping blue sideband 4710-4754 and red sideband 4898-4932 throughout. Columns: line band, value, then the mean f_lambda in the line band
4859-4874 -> 1.0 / 210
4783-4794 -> 0.7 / 201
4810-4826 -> 1.0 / 205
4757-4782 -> 1.5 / 200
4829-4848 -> 1.0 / 210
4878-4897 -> 1.5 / 211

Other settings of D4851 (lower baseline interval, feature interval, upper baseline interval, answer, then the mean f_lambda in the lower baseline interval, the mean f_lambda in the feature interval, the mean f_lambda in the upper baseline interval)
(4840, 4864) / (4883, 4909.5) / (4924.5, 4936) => 1.9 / 216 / 216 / 246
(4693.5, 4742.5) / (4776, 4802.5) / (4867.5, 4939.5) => 1.8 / 207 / 200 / 225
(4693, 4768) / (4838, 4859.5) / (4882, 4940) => 0.5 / 207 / 216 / 228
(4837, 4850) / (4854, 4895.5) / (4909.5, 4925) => 2.2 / 215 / 211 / 233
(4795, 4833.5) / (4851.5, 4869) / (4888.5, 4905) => -0.2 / 204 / 213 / 216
